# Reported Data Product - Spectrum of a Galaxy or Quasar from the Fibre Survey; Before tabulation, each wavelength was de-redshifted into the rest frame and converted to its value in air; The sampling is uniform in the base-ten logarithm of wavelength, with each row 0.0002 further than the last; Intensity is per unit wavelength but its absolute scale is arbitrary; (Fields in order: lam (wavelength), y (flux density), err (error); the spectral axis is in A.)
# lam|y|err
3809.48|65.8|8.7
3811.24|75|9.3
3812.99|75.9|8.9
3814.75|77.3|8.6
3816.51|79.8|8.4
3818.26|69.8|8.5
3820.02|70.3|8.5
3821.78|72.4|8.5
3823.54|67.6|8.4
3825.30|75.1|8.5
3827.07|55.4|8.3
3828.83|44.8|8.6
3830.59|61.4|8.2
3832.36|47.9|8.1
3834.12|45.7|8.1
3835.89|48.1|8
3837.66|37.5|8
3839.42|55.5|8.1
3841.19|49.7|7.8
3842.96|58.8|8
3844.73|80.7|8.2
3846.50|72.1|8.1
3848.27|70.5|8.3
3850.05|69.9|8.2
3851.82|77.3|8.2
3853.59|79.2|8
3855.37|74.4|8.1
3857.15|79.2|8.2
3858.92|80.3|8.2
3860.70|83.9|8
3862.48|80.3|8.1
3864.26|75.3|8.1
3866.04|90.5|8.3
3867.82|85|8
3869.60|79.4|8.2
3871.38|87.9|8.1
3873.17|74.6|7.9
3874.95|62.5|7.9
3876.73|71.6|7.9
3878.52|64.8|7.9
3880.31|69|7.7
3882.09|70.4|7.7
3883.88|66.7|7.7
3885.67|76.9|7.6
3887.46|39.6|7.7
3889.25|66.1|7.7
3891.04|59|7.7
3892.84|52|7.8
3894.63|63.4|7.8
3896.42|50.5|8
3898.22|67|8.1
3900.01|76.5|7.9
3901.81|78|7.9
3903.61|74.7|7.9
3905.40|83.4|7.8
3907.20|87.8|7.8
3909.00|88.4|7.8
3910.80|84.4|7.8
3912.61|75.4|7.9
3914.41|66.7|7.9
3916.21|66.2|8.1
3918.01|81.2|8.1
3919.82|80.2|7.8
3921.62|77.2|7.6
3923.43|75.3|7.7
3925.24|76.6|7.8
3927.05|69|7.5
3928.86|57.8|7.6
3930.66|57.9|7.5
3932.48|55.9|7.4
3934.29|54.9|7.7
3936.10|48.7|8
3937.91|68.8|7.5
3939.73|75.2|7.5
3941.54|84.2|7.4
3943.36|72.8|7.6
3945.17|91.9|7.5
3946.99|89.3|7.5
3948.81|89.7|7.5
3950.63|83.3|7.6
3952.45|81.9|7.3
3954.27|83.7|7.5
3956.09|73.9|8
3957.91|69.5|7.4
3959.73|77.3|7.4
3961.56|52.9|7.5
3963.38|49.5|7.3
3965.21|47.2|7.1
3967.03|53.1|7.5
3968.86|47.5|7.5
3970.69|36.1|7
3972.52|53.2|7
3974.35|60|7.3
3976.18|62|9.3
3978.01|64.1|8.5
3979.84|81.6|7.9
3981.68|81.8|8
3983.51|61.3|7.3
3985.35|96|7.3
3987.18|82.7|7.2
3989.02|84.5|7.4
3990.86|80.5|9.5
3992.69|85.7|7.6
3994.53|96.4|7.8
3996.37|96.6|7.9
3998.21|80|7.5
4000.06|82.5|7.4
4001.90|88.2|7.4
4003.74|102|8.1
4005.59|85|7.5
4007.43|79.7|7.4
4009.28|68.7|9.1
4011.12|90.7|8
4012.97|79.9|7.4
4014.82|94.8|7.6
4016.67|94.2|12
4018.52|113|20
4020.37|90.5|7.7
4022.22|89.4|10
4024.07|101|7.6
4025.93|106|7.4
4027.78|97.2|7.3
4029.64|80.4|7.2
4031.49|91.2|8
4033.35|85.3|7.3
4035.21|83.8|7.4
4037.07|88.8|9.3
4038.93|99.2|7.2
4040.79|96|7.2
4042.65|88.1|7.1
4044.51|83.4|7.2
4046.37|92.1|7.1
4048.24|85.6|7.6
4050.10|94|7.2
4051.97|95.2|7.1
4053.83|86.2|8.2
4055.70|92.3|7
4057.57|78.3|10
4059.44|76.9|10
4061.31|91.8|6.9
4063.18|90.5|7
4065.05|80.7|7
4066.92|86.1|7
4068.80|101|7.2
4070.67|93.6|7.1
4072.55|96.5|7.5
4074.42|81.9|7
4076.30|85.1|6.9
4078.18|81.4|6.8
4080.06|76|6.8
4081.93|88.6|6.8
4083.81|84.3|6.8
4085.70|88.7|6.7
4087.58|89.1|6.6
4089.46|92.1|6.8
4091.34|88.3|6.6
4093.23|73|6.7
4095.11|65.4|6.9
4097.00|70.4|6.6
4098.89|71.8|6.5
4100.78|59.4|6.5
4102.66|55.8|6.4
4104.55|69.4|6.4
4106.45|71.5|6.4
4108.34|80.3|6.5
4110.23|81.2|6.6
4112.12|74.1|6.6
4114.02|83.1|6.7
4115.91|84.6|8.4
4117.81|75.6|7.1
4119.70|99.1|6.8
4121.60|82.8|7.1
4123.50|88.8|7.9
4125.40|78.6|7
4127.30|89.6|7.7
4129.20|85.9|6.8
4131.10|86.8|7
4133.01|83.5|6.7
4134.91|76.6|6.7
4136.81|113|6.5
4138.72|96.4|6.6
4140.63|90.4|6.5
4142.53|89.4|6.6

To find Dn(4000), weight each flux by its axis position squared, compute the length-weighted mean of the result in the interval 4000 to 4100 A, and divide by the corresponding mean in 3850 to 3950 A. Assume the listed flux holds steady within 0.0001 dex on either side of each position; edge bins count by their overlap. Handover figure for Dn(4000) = 1.29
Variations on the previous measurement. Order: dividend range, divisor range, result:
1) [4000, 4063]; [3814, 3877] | 1.43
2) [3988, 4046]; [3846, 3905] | 1.34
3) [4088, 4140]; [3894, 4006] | 1.19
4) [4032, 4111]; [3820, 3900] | 1.39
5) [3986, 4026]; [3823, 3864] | 1.49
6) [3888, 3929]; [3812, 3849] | 1.20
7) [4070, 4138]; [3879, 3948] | 1.28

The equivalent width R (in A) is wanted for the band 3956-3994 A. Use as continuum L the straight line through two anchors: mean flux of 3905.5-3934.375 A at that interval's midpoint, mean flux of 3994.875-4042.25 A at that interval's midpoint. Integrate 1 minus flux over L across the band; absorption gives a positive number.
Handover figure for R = 7.4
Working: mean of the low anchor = 72.9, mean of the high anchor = 90.6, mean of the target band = 66.9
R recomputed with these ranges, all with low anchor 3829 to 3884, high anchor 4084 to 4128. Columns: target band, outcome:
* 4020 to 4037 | -3.5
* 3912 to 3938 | 1.6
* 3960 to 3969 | 2.6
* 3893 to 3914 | -1.0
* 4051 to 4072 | -3.1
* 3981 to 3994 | -1.4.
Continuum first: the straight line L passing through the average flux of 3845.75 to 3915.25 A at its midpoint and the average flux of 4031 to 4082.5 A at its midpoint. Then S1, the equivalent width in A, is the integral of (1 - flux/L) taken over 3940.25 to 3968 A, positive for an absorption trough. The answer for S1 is 2.1 A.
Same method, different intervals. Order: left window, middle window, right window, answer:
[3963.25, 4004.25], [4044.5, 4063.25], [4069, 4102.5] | -2.2 A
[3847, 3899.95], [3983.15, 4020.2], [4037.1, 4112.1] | -4.0 A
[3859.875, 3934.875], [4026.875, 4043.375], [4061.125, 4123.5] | -2.4 A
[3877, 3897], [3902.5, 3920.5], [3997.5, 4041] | -3.1 A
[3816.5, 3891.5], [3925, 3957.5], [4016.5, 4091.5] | 1.9 A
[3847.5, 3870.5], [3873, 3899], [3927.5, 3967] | 4.4 A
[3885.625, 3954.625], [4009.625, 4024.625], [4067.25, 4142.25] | -2.9 A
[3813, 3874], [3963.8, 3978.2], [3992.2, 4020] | 5.6 A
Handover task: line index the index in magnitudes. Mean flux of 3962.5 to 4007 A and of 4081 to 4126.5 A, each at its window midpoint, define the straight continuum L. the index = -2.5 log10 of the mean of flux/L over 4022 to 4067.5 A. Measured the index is -0.18 mag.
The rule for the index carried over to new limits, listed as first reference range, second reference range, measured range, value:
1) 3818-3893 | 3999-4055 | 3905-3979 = 0.14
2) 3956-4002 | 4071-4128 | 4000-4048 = -0.22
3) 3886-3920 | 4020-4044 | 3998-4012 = 0.03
